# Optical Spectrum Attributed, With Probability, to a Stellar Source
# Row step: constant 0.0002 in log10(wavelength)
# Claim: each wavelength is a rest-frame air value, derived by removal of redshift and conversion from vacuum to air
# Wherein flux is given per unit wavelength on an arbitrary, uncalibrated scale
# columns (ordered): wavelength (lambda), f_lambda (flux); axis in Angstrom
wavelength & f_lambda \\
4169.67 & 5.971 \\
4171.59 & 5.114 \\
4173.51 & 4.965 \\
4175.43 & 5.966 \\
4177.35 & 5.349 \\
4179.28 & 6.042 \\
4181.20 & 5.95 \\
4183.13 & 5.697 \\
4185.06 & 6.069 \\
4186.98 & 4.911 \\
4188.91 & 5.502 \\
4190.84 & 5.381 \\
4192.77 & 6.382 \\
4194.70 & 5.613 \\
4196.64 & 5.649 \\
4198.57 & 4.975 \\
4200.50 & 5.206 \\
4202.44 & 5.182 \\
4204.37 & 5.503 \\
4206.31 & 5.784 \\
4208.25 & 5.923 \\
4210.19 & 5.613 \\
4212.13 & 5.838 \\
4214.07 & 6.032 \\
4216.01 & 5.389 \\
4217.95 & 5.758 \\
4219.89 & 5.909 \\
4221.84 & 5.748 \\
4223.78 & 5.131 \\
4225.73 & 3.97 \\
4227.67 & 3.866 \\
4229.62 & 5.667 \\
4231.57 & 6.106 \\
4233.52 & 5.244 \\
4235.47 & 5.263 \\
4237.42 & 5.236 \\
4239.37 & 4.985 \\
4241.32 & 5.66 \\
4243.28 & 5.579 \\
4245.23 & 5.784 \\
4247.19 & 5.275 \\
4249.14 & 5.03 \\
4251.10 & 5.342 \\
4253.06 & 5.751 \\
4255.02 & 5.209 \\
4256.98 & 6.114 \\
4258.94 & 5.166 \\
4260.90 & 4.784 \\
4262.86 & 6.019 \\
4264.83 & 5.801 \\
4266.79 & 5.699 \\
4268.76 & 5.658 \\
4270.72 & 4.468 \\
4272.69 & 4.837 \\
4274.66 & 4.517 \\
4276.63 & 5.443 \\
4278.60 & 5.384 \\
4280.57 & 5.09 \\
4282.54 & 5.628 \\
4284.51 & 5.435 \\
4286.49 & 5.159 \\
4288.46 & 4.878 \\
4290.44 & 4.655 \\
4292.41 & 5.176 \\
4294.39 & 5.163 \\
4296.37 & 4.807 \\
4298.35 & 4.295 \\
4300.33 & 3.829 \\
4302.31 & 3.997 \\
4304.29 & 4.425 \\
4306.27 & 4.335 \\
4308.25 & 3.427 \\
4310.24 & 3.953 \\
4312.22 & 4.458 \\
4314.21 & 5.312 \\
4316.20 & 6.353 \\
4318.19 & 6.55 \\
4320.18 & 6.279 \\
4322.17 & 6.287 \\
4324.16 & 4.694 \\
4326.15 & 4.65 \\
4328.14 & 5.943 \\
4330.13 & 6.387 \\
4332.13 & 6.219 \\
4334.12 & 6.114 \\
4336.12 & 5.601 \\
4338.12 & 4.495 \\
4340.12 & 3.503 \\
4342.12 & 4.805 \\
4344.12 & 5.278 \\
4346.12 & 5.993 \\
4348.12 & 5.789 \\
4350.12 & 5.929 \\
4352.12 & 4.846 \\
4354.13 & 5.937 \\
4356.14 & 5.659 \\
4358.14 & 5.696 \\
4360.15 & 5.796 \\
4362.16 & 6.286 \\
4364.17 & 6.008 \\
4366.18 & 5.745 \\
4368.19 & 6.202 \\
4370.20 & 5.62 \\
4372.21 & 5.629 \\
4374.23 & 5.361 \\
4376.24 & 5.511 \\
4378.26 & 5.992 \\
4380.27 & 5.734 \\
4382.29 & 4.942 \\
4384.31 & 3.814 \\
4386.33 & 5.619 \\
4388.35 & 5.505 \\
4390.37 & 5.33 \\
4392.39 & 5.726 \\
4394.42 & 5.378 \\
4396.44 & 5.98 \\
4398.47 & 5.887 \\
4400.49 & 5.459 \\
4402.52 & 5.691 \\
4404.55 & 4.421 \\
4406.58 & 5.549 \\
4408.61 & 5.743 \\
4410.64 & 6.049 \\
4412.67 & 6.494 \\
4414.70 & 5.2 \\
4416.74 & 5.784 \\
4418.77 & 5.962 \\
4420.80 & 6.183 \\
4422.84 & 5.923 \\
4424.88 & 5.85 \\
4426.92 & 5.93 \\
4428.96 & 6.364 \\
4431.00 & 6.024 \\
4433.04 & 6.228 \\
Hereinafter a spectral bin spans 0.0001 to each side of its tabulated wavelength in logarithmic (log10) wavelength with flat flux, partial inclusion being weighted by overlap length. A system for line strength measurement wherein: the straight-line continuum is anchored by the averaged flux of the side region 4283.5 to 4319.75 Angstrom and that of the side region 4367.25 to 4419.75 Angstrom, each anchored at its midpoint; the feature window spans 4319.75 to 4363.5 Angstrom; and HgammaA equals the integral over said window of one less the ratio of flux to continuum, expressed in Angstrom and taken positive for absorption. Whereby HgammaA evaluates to -3.5 Angstrom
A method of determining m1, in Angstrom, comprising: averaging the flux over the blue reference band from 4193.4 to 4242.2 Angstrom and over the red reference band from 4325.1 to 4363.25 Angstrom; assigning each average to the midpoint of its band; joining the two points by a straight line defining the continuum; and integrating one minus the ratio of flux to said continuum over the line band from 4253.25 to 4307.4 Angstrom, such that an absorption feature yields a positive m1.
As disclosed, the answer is 4.2 Angstrom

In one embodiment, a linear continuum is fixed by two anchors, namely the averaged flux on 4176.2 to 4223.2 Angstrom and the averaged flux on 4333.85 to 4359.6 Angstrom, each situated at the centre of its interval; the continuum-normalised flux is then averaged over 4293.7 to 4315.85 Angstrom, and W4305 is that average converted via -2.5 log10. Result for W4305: 0.23 mag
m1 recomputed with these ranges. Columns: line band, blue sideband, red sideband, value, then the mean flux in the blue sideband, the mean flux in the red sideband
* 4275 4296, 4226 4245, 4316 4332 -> 1.67 Angstrom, 5.26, 5.89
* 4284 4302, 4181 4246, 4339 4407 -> 2.33 Angstrom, 5.48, 5.49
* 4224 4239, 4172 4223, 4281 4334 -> 1.12 Angstrom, 5.62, 5.11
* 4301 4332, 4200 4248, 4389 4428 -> 2.32 Angstrom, 5.43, 5.71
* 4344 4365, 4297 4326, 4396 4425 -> -2.08 Angstrom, 4.87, 5.74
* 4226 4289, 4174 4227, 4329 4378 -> 3.09 Angstrom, 5.56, 5.61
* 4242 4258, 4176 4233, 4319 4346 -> -0.07 Angstrom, 5.52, 5.43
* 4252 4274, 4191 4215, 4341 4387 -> 0.83 Angstrom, 5.63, 5.57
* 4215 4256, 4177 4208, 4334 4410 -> 1.71 Angstrom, 5.59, 5.48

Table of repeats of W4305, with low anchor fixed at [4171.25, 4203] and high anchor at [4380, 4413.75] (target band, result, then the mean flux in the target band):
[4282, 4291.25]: 0.08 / 5.14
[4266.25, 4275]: 0.10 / 5.04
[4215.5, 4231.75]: 0.06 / 5.24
